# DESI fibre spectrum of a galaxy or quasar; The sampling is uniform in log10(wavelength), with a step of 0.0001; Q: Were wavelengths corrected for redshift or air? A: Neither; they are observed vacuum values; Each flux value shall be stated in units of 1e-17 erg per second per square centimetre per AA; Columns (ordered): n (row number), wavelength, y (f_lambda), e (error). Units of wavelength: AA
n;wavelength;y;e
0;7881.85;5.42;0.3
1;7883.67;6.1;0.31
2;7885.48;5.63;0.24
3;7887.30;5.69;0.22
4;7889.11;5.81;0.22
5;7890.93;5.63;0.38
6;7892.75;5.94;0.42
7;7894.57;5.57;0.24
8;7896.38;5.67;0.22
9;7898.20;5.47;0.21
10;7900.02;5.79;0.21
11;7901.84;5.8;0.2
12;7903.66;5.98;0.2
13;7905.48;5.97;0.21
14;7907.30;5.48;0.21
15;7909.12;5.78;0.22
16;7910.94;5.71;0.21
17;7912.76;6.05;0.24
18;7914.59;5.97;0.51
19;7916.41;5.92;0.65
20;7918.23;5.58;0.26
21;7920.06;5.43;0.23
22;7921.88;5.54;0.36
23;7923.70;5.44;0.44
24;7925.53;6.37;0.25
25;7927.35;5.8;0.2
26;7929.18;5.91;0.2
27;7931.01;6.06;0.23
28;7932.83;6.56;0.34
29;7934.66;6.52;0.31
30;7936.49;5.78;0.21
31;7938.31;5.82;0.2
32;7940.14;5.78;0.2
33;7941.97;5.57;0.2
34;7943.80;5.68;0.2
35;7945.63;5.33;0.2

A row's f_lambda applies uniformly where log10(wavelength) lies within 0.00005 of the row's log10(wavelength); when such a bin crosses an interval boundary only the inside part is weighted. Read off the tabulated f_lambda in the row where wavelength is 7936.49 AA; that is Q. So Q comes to 5.78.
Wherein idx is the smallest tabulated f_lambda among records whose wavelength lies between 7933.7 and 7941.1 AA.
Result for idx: 5.78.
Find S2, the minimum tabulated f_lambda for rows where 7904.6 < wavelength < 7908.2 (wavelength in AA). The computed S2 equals 5.48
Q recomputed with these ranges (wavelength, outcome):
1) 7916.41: 5.92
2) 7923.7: 5.44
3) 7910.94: 5.71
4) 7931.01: 6.06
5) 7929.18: 5.91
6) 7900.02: 5.79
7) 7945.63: 5.33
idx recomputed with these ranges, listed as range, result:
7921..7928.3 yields 5.44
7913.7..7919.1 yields 5.58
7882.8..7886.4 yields 5.63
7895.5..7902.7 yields 5.47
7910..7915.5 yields 5.71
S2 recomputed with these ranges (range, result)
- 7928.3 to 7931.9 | 5.91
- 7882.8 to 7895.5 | 5.57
